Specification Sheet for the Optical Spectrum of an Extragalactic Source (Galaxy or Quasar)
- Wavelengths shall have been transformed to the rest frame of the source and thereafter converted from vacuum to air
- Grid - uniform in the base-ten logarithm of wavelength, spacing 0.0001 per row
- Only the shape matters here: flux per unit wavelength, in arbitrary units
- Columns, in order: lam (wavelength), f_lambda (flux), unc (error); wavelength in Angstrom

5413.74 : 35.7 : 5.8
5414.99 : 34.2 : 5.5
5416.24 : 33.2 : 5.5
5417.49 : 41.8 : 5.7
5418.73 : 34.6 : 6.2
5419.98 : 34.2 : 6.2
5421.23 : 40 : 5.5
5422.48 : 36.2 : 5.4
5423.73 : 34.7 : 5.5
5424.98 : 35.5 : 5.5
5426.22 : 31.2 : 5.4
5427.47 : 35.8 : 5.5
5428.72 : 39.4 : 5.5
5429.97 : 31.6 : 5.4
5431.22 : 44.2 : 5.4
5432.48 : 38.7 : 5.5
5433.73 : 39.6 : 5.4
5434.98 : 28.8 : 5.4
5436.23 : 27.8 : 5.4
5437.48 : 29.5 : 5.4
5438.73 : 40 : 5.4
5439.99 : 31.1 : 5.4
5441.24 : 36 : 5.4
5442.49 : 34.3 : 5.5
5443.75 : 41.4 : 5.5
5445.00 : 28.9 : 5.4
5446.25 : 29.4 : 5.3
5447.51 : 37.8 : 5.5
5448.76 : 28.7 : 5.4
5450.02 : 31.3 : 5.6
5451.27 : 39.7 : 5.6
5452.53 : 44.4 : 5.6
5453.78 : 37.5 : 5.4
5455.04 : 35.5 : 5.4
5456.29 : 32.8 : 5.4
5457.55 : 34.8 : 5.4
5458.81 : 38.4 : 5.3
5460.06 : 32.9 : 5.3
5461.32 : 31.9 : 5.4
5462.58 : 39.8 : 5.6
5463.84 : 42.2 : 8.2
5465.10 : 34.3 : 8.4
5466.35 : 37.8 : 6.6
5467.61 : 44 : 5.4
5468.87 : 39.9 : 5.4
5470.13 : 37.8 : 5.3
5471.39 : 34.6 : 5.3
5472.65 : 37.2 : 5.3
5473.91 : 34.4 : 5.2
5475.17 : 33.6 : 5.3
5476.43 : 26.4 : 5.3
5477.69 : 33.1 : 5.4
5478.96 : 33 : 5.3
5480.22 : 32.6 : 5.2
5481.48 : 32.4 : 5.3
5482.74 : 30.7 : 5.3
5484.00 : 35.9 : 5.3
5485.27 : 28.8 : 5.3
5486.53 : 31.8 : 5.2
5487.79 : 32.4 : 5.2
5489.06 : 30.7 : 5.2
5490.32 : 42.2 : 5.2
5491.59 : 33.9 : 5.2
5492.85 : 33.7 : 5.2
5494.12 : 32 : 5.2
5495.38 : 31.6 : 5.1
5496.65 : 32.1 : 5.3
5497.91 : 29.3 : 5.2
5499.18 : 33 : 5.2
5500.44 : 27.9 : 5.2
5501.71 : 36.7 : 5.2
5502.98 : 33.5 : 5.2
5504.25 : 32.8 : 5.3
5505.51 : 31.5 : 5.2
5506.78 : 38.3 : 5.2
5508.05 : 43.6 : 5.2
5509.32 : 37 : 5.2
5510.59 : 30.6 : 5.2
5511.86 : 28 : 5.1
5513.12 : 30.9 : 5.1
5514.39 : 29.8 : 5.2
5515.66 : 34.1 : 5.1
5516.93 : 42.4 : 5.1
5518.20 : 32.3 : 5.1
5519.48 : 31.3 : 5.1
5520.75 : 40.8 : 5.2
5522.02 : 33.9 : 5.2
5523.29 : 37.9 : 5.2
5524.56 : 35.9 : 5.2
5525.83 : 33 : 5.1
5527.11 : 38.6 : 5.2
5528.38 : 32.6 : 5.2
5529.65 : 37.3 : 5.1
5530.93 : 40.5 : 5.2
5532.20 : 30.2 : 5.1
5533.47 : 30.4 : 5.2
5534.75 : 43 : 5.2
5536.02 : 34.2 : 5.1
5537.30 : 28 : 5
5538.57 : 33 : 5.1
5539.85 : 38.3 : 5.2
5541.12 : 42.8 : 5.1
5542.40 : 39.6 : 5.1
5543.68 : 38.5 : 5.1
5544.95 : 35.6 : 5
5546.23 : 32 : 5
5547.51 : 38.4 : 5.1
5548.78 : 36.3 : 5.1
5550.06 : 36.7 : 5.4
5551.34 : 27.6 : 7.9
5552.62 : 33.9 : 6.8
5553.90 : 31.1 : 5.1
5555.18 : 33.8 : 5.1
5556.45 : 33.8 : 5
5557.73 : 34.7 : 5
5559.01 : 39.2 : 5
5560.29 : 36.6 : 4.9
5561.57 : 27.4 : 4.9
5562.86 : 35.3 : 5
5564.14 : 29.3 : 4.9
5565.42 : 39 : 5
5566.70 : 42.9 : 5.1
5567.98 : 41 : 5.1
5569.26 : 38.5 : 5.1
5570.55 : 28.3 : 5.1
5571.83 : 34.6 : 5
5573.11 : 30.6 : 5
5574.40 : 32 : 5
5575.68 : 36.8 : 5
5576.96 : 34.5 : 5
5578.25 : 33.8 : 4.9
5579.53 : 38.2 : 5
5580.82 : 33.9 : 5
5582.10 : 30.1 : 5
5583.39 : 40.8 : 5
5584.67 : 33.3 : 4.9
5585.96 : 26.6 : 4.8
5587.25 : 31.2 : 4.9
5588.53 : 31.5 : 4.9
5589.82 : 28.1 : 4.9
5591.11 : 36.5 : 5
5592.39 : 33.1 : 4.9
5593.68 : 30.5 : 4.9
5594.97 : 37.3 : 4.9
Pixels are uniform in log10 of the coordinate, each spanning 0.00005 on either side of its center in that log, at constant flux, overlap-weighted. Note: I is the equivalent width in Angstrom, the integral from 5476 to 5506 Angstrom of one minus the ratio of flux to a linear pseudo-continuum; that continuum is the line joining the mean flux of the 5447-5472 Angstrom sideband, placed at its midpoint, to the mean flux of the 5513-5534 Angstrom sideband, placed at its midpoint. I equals 2.9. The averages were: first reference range 36.8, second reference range 34.9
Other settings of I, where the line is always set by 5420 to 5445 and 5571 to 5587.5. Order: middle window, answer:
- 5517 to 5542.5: -1.2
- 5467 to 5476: -0.6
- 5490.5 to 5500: 0.5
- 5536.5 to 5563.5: -0.8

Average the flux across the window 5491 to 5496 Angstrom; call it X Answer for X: 32.8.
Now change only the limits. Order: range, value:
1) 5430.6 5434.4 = 40.6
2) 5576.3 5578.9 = 34.2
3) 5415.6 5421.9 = 36.7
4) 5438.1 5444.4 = 36.5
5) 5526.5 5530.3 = 36.2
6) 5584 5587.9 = 30.5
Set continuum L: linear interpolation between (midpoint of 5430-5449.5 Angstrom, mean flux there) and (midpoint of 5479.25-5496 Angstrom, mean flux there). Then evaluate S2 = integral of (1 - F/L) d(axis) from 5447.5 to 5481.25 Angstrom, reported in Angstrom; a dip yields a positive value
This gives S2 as -2.10 Angstrom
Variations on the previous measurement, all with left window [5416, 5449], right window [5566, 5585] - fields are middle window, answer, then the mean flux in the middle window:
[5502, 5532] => 0.18 Angstrom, 35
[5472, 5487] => 1.13 Angstrom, 32.5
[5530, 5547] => -0.30 Angstrom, 35.9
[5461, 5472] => -0.96 Angstrom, 38.2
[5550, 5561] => 0.41 Angstrom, 34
